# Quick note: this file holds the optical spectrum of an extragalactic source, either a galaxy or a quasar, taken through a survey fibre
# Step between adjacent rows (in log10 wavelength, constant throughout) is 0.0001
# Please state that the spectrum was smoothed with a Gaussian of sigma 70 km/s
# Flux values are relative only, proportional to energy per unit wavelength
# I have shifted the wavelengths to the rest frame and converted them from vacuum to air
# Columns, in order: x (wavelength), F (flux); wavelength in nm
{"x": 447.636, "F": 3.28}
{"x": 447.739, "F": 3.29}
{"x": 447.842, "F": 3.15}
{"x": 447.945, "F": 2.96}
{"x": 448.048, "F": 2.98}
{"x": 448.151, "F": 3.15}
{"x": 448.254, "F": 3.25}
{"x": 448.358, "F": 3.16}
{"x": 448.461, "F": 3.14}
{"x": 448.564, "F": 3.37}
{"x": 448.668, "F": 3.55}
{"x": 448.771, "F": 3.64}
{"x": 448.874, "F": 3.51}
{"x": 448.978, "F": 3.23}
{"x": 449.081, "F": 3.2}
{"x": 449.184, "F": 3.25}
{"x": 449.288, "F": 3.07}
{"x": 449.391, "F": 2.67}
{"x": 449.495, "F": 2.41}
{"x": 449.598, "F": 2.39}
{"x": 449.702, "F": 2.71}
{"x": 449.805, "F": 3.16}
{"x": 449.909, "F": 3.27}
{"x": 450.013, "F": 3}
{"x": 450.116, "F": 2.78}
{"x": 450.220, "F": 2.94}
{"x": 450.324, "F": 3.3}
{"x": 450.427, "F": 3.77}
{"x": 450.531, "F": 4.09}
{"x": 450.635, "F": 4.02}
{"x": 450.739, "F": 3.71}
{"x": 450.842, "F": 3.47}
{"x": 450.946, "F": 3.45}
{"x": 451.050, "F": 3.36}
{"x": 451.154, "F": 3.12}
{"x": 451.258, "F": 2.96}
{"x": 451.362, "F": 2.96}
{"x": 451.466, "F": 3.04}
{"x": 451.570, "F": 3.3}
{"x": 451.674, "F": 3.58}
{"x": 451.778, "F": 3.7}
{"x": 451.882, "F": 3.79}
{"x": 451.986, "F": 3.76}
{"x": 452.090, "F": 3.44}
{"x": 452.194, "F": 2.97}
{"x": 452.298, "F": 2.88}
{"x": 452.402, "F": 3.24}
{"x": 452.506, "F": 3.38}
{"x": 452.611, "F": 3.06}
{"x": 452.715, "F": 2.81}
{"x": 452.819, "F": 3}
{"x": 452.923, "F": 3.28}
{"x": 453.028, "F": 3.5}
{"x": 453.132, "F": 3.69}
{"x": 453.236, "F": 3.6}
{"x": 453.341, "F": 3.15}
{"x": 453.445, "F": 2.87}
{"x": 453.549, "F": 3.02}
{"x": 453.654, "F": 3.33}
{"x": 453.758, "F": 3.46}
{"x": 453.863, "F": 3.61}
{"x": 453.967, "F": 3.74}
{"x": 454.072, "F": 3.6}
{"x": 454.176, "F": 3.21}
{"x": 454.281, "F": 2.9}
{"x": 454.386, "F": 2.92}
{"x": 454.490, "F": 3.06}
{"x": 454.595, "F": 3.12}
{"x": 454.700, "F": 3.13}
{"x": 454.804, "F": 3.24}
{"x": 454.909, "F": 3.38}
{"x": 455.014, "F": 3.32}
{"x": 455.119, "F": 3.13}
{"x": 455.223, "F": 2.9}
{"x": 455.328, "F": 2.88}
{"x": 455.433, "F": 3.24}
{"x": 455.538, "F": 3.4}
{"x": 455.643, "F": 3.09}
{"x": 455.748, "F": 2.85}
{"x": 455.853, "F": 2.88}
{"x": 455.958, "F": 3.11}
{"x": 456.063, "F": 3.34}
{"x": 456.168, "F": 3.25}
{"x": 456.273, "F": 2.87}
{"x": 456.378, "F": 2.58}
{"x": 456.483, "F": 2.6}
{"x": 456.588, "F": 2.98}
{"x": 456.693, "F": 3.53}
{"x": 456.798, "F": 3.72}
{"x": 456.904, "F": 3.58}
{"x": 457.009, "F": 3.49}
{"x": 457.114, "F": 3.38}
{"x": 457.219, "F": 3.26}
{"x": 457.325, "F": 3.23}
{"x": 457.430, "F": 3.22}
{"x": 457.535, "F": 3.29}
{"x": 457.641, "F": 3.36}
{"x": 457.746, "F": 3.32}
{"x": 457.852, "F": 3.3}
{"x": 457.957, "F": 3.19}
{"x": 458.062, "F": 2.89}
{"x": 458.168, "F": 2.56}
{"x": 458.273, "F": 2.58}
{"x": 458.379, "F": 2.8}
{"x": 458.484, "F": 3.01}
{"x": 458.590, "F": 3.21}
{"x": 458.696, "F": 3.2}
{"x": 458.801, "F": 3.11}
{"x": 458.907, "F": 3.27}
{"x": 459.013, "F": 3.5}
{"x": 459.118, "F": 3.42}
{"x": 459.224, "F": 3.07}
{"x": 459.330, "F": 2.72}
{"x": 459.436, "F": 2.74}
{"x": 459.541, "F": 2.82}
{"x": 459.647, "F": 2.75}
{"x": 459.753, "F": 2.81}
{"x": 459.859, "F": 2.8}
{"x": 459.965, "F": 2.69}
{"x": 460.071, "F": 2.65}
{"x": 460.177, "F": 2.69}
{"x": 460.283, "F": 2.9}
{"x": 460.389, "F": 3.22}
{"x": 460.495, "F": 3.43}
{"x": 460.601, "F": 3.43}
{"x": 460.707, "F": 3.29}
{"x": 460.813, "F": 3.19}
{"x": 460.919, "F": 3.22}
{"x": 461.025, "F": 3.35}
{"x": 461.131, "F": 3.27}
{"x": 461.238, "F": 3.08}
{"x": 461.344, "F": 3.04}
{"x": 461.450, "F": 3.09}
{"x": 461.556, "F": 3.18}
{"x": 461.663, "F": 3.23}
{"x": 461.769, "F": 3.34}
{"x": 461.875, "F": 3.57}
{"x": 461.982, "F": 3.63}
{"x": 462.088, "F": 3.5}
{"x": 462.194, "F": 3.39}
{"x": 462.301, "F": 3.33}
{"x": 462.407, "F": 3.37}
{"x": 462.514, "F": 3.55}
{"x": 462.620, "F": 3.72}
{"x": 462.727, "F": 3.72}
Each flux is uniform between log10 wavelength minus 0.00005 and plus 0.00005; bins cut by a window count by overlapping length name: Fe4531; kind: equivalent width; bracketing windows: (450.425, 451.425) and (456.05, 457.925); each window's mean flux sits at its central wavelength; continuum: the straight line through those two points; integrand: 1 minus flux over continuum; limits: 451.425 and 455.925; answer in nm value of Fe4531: 0.16 nm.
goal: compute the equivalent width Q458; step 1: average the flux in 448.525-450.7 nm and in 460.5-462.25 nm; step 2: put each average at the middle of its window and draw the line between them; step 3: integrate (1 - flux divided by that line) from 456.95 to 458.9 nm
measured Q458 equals 0.08 nm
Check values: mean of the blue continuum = 3.21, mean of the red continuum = 3.3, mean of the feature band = 3.14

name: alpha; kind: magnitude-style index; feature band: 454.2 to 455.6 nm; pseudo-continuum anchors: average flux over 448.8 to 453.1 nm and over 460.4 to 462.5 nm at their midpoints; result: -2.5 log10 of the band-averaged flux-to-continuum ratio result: 0.05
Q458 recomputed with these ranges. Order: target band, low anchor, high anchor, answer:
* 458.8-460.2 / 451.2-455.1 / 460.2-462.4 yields 0.15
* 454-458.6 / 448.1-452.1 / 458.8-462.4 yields 0.09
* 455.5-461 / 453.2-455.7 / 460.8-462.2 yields 0.28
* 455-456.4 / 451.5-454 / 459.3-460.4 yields 0.02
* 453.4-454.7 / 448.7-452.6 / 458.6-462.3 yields -0.01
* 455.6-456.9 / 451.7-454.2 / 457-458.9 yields 0.05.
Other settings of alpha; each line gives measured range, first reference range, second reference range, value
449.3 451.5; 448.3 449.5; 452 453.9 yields 0.02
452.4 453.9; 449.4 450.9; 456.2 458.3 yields -0.03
